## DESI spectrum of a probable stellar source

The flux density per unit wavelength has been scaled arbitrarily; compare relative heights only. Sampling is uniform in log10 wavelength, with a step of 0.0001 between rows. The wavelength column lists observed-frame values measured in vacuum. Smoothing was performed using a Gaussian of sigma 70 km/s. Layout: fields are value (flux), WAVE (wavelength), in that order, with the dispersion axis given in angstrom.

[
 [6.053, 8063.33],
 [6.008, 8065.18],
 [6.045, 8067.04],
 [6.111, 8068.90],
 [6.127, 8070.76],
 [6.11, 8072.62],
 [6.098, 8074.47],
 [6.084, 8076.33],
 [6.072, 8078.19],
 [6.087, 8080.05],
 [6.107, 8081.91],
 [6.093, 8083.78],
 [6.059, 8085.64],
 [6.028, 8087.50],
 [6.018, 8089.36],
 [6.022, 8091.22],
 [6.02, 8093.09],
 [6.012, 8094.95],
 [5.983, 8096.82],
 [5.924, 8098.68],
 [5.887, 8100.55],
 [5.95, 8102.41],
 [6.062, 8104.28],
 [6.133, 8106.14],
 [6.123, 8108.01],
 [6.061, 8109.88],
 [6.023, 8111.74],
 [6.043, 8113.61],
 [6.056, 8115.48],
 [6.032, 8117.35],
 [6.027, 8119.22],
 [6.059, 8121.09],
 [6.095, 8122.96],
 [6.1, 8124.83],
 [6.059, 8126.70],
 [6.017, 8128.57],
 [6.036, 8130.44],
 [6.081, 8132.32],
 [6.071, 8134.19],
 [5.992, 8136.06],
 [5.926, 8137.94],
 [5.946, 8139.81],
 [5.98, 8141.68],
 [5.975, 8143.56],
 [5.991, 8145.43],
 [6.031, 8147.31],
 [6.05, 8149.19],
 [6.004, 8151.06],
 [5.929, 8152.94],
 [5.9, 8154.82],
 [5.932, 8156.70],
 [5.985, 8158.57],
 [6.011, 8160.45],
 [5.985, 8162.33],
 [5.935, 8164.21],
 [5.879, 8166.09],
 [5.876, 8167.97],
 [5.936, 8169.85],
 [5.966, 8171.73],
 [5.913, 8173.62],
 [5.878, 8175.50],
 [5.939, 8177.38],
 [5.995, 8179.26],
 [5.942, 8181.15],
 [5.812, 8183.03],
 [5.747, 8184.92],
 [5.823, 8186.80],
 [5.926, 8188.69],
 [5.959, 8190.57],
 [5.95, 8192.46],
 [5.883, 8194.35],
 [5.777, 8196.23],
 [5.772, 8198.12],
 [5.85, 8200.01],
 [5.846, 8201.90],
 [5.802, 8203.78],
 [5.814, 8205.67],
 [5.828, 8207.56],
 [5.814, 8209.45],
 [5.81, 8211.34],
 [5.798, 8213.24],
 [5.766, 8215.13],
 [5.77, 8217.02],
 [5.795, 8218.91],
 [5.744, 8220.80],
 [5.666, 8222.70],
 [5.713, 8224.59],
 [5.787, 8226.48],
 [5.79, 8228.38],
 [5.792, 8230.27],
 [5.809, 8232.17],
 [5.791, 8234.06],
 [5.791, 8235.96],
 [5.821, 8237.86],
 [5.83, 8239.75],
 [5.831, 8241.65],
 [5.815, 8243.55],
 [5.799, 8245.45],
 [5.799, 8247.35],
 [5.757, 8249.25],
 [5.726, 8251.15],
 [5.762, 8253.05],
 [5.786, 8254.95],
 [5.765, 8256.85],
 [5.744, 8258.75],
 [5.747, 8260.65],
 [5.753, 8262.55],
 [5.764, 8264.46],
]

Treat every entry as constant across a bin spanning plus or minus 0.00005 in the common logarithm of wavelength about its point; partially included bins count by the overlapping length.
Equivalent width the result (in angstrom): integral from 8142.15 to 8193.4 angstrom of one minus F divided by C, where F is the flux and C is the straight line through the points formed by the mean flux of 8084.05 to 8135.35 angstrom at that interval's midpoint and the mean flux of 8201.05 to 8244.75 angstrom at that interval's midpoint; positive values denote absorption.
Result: -0.21 angstrom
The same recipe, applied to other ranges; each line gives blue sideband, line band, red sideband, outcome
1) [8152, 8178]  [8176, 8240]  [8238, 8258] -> 0.4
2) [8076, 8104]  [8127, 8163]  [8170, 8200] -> -0.3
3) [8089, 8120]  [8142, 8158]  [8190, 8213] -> -0.1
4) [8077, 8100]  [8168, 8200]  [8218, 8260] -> -0.1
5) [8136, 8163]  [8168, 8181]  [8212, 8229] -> -0.1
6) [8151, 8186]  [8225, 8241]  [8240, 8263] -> 0.0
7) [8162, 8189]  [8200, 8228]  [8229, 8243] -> 0.3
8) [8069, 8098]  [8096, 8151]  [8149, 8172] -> -0.2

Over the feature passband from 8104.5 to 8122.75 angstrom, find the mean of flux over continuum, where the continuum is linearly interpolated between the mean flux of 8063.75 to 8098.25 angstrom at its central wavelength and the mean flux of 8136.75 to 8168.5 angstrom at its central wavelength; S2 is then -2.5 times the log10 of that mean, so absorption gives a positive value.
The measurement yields -0.01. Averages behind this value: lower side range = 6.06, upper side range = 5.96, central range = 6.06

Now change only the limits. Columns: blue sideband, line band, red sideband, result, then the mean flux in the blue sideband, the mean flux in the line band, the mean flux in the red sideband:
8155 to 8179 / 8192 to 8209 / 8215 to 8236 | 0.001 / 5.94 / 5.83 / 5.77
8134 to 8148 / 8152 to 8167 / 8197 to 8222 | -0.002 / 5.98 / 5.94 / 5.8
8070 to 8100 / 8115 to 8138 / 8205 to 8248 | -0.013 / 6.05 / 6.05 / 5.79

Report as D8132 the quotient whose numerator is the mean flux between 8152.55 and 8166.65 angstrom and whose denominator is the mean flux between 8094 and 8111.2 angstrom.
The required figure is 1.0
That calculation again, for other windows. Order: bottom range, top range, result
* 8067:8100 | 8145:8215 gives 0.97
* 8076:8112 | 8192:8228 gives 0.96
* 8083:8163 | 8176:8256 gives 0.97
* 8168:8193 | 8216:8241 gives 0.98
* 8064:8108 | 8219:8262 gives 0.96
